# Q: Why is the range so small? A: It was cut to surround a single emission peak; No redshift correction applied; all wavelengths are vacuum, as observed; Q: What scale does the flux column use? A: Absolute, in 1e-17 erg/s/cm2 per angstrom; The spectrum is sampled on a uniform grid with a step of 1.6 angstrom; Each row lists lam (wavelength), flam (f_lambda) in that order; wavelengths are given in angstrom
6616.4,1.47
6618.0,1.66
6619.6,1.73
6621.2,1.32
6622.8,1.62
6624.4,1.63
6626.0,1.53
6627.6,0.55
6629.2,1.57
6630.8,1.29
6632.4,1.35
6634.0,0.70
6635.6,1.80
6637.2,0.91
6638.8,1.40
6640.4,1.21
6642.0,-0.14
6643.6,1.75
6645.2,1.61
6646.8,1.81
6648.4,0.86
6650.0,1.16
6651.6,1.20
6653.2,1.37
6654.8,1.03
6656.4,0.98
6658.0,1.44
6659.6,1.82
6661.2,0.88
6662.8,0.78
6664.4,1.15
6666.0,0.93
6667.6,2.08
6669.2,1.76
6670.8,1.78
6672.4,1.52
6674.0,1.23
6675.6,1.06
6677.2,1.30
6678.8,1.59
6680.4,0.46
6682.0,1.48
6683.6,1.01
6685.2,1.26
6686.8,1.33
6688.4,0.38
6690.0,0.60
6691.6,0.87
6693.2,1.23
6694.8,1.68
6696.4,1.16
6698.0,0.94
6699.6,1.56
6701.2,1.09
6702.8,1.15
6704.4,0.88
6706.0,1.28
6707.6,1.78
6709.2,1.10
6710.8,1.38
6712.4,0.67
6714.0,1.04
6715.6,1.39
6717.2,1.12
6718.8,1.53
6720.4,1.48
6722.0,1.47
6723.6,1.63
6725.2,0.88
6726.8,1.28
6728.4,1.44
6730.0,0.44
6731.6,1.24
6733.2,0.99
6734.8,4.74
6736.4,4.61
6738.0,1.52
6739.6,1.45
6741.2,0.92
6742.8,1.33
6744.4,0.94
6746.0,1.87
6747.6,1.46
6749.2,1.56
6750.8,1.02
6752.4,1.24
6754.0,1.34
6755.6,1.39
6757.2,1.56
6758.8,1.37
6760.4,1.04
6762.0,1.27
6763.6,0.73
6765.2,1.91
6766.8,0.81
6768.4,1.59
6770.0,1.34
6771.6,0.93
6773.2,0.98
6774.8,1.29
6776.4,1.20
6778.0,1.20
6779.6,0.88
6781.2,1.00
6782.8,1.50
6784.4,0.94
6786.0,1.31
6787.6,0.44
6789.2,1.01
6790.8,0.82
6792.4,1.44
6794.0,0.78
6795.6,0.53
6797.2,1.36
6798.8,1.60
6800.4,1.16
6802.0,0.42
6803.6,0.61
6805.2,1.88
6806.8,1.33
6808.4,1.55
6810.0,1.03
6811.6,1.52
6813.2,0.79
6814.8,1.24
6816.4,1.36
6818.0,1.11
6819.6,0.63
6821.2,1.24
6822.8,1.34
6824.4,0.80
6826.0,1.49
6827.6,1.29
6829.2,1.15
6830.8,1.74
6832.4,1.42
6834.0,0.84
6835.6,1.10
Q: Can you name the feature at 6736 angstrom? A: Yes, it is H-alpha 6563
